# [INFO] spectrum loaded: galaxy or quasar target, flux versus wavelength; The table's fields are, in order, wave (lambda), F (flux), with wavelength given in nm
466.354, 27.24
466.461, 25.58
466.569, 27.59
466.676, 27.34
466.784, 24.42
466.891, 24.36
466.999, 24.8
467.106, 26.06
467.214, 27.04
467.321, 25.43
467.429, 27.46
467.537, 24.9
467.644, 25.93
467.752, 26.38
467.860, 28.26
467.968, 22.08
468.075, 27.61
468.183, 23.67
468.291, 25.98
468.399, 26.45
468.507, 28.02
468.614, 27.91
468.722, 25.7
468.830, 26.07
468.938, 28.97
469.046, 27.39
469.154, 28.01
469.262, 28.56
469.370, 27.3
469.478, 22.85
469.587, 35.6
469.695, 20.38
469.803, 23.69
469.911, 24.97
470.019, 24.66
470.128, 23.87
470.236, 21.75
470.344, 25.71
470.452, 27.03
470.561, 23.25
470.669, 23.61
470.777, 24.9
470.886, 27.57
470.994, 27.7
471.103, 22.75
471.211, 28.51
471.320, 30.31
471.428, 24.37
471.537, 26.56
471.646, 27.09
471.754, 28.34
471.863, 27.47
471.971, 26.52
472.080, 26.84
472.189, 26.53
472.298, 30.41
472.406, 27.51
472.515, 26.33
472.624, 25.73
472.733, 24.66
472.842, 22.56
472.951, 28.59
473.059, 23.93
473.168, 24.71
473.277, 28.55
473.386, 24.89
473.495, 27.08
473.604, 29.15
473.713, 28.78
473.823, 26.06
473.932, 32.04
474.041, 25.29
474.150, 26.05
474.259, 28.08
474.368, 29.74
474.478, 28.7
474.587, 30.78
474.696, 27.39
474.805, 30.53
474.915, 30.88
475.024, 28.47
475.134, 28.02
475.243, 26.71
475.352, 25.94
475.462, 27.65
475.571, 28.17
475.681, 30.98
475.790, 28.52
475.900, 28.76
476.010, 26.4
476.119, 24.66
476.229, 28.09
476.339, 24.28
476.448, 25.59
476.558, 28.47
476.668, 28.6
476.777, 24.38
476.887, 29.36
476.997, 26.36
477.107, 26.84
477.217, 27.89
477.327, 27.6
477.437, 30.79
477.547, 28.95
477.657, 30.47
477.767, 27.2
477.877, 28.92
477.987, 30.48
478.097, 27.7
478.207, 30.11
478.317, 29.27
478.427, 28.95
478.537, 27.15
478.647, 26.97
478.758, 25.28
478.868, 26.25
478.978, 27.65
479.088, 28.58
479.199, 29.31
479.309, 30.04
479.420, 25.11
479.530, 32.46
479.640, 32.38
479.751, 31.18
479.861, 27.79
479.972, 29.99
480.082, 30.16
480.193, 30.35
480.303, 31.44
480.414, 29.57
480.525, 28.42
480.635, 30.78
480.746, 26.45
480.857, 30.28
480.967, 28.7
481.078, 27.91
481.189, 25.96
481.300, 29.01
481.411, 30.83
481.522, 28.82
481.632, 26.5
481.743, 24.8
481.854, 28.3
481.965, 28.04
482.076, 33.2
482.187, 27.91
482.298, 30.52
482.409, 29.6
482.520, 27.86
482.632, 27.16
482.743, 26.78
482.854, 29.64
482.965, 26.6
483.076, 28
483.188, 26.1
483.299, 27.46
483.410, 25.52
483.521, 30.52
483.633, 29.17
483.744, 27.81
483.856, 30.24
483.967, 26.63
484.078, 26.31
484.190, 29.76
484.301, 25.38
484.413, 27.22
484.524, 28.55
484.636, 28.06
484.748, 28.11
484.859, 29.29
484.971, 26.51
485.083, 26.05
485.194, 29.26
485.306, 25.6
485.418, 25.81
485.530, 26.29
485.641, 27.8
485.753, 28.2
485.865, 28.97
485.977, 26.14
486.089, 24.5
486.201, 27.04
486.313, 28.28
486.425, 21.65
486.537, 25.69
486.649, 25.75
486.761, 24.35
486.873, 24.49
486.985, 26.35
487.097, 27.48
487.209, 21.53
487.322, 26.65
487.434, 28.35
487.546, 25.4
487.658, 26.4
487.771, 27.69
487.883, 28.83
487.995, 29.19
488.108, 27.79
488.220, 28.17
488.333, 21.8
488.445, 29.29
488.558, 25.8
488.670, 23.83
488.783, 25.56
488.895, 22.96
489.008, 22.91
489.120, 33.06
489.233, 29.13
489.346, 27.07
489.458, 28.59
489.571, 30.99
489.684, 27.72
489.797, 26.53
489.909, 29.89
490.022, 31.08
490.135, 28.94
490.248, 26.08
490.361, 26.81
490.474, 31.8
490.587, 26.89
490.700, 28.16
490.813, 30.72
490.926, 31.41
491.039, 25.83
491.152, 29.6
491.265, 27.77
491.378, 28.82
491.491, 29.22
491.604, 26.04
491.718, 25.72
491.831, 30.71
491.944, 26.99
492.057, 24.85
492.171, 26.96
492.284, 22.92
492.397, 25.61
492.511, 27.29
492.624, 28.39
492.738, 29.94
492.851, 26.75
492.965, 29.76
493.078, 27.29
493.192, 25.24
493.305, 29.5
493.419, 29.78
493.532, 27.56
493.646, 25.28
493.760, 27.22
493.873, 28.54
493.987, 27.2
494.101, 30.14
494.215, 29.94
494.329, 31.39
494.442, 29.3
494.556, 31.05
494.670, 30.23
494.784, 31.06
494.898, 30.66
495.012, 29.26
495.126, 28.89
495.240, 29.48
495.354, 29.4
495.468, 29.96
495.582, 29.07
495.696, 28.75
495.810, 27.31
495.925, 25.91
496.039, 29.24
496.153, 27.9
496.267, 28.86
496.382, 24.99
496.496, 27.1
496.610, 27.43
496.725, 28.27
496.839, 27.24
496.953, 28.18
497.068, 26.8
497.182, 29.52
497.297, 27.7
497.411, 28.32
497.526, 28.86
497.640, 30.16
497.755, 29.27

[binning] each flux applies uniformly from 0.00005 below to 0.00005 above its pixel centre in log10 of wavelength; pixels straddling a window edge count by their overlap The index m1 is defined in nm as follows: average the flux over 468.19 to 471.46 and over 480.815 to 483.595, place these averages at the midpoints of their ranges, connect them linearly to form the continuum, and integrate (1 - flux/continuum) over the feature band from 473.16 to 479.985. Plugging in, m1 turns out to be -0.22 nm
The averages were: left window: 26.1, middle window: 28.2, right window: 28.2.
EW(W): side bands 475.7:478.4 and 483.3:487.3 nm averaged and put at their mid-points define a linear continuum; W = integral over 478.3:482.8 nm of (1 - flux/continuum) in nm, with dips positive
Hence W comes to -0.20 nm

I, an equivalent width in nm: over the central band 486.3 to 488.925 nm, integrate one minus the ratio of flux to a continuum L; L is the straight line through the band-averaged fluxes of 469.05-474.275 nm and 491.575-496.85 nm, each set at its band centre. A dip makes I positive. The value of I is 0.16 nm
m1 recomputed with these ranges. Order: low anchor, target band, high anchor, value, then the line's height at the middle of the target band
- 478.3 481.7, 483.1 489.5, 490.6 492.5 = 0.283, 28.1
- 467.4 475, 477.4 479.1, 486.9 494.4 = -0.086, 27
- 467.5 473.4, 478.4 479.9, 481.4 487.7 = -0.092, 26.9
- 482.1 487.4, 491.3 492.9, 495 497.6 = 0.037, 27.8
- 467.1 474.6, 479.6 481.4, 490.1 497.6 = -0.143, 27.2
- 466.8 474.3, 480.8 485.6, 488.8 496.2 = -0.085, 27.5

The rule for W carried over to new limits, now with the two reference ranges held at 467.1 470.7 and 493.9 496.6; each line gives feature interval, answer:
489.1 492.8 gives 0.04 nm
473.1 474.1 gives -0.03 nm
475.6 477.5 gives -0.05 nm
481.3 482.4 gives -0.06 nm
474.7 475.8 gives -0.08 nm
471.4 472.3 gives -0.02 nm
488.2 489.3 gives 0.08 nm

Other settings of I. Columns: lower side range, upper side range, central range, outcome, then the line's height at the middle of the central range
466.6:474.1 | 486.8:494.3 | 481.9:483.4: -0.07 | 27.1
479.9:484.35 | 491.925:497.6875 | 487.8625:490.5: 0.07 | 28.3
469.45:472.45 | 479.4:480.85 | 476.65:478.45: 0.02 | 28.8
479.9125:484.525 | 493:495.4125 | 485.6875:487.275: 0.16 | 28.6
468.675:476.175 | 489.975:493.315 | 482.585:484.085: -0.02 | 27.5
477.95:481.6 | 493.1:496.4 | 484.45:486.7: 0.15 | 28.9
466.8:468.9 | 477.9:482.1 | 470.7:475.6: -0.01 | 27.2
